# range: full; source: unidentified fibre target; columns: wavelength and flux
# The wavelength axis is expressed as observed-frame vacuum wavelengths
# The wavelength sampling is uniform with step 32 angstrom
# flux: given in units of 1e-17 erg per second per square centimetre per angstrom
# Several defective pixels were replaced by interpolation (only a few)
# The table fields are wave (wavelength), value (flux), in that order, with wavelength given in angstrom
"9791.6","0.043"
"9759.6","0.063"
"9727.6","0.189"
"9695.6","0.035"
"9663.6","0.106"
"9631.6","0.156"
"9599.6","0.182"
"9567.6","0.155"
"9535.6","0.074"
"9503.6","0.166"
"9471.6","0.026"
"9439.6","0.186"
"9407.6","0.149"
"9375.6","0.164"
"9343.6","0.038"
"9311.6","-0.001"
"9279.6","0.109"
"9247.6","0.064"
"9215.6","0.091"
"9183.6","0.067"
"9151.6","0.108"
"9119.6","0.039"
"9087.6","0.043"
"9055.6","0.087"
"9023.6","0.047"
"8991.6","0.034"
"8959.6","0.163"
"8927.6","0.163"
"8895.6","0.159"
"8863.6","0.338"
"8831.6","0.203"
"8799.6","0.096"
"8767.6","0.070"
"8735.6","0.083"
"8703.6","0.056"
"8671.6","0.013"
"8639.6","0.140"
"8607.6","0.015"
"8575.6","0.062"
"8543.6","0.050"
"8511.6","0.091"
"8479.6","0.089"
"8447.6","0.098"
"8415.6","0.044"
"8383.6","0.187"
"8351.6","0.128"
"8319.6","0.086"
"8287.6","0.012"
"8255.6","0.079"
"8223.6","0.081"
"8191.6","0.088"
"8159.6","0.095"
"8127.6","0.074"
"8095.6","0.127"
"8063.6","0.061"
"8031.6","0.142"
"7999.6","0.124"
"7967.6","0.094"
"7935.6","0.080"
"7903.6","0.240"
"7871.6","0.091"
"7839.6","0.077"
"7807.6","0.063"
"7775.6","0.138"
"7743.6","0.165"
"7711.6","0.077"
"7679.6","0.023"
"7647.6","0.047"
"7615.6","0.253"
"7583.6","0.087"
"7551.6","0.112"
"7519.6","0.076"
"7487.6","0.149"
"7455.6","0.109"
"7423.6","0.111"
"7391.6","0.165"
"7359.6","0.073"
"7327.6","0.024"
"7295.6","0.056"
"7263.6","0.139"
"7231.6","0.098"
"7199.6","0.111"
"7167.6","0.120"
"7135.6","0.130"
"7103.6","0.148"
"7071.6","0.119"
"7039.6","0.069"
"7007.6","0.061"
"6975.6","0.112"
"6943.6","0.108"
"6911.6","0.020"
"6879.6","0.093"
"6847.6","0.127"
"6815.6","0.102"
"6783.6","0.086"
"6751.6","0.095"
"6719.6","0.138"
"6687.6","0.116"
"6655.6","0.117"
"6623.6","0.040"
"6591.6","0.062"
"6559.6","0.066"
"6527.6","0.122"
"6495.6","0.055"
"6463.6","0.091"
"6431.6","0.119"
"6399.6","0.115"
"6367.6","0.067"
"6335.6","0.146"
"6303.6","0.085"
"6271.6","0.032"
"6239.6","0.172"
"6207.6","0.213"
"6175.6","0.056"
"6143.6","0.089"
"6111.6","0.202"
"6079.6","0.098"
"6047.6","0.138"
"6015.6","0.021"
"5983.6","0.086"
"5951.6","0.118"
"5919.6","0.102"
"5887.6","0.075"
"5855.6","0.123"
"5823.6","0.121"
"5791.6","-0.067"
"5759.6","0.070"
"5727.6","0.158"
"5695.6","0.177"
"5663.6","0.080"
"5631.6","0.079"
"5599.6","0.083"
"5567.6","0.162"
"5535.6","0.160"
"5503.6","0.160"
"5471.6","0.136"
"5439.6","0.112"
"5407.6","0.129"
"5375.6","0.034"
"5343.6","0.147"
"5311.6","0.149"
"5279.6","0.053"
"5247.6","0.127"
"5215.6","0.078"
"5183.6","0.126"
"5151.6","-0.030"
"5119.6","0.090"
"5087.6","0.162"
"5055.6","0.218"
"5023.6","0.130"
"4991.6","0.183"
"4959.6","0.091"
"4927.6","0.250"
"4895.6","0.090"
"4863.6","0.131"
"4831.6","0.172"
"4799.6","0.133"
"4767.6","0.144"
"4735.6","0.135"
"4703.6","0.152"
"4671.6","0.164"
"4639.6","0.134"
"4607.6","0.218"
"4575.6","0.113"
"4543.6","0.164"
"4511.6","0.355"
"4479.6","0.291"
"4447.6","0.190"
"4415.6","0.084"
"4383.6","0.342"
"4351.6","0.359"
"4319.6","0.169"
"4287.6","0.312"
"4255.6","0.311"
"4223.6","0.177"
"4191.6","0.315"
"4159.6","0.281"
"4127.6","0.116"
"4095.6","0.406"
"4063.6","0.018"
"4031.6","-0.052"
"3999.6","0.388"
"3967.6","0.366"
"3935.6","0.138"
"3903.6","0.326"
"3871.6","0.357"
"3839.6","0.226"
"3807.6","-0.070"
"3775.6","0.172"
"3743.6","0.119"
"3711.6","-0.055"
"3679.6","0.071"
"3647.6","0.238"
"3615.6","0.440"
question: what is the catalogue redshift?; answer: 1.37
